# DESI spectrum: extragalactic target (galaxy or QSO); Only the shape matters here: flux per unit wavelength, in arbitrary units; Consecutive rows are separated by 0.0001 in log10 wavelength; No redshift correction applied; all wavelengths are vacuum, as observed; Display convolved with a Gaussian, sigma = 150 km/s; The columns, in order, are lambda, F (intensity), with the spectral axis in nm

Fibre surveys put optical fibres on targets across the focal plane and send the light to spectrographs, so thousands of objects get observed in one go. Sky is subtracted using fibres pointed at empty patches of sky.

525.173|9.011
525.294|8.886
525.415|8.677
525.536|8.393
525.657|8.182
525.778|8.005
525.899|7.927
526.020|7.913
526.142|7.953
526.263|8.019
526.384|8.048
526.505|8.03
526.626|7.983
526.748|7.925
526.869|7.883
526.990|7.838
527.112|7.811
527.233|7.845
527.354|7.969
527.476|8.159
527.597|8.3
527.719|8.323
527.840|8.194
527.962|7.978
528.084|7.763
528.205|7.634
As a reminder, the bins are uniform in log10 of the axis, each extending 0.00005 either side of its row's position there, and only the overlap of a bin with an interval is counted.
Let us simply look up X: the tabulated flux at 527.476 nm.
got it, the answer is 8.159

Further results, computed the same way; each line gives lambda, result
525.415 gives 8.677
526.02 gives 7.913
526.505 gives 8.03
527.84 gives 8.194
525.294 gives 8.886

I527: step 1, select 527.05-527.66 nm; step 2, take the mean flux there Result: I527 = 8.01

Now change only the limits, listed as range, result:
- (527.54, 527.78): 8.31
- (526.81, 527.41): 7.87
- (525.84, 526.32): 7.94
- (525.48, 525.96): 8.13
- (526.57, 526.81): 7.94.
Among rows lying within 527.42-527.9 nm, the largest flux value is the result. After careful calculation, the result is 8.323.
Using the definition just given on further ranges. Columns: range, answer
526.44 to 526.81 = 8.03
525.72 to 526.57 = 8.048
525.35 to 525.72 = 8.677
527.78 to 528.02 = 8.194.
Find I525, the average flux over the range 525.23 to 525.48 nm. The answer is 8.77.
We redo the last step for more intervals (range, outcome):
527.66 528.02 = 8.17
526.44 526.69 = 8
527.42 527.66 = 8.23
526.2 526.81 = 8.01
